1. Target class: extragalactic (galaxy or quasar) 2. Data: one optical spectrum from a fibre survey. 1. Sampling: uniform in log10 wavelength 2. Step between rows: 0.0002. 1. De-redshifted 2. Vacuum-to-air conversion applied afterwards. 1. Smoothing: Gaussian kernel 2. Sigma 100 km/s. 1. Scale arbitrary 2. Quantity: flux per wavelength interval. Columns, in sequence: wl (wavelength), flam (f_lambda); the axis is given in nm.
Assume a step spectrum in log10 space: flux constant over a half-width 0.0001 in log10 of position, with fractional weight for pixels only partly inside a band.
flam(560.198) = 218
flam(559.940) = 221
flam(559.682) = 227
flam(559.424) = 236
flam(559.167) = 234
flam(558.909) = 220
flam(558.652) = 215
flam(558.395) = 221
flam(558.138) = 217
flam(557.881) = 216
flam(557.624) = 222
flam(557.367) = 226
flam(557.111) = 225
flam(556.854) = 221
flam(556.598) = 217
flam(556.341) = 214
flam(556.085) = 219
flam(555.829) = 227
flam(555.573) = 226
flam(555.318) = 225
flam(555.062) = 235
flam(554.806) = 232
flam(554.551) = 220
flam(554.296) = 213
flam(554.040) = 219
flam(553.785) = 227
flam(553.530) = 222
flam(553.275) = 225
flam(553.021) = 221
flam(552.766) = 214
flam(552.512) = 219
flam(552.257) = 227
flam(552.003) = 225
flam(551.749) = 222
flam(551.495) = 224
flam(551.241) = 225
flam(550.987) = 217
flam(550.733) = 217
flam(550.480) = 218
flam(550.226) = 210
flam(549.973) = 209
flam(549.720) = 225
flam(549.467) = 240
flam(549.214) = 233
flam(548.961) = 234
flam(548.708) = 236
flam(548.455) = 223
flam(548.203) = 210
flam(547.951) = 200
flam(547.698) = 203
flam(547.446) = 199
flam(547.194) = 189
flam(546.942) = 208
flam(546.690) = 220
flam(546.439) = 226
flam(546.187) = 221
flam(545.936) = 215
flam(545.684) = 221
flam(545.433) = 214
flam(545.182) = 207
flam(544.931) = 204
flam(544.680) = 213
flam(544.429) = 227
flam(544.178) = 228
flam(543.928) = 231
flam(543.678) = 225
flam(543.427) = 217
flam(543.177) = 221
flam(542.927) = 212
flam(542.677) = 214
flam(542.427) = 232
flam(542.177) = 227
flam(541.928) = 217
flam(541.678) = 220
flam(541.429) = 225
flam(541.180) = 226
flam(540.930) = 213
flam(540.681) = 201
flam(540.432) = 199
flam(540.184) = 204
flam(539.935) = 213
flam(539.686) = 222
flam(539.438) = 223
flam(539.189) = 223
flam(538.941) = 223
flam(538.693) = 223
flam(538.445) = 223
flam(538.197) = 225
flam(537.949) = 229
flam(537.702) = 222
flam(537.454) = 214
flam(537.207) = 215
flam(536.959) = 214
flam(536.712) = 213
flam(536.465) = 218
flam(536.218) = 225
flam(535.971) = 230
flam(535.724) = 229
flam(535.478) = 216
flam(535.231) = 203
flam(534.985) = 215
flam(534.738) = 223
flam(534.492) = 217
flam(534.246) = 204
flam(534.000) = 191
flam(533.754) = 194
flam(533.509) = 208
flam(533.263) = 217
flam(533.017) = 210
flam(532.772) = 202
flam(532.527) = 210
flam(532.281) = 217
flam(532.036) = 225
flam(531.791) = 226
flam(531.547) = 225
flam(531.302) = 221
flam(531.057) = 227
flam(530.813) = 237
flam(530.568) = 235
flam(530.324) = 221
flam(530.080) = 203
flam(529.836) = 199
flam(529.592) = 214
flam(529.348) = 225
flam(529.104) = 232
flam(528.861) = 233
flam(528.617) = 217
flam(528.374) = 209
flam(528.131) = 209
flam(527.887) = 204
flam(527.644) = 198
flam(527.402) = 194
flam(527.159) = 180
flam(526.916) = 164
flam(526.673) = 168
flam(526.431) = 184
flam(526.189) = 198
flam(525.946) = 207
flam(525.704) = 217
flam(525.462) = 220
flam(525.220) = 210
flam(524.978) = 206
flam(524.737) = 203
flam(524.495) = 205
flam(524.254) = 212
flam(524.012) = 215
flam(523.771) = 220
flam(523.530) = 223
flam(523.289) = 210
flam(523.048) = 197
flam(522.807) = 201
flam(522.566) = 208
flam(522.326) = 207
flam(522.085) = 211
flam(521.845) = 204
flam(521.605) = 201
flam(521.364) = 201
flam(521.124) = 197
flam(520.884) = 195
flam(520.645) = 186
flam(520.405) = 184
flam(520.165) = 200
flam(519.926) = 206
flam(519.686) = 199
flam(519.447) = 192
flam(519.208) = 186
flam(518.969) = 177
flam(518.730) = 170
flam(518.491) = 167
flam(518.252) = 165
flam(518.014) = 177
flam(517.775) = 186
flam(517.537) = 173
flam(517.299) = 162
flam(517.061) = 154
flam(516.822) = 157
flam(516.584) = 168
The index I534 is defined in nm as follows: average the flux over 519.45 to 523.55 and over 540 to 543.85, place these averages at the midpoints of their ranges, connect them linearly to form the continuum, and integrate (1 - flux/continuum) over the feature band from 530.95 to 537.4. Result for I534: -0.13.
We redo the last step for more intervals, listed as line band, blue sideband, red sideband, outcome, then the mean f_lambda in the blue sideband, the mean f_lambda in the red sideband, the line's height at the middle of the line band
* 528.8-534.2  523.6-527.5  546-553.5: -0.31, 200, 219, 205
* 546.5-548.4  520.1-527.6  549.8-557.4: 0.10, 201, 221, 217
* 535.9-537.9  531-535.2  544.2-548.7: -0.06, 213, 213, 213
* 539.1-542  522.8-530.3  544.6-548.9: -0.07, 206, 213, 211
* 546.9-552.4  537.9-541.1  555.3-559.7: 0.05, 217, 223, 220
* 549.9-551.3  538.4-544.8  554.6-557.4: 0.04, 219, 224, 222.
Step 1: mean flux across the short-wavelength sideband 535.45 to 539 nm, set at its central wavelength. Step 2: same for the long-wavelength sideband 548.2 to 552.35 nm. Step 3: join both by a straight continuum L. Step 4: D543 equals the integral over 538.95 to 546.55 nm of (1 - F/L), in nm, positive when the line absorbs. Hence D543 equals 0.15 nm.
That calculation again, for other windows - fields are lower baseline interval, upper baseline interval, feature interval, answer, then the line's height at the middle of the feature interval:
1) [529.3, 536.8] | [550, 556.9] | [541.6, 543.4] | -0.01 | 219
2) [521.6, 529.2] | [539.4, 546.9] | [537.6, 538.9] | -0.06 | 214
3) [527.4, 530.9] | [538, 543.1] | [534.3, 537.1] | -0.01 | 217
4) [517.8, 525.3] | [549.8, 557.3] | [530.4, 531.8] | -0.16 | 205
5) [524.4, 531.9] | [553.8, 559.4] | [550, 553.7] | 0.00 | 220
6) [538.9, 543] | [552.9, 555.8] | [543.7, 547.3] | 0.05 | 220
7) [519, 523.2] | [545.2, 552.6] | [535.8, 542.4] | -0.25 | 211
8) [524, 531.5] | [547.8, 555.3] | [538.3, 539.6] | -0.05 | 215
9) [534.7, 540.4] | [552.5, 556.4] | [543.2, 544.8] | -0.02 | 220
